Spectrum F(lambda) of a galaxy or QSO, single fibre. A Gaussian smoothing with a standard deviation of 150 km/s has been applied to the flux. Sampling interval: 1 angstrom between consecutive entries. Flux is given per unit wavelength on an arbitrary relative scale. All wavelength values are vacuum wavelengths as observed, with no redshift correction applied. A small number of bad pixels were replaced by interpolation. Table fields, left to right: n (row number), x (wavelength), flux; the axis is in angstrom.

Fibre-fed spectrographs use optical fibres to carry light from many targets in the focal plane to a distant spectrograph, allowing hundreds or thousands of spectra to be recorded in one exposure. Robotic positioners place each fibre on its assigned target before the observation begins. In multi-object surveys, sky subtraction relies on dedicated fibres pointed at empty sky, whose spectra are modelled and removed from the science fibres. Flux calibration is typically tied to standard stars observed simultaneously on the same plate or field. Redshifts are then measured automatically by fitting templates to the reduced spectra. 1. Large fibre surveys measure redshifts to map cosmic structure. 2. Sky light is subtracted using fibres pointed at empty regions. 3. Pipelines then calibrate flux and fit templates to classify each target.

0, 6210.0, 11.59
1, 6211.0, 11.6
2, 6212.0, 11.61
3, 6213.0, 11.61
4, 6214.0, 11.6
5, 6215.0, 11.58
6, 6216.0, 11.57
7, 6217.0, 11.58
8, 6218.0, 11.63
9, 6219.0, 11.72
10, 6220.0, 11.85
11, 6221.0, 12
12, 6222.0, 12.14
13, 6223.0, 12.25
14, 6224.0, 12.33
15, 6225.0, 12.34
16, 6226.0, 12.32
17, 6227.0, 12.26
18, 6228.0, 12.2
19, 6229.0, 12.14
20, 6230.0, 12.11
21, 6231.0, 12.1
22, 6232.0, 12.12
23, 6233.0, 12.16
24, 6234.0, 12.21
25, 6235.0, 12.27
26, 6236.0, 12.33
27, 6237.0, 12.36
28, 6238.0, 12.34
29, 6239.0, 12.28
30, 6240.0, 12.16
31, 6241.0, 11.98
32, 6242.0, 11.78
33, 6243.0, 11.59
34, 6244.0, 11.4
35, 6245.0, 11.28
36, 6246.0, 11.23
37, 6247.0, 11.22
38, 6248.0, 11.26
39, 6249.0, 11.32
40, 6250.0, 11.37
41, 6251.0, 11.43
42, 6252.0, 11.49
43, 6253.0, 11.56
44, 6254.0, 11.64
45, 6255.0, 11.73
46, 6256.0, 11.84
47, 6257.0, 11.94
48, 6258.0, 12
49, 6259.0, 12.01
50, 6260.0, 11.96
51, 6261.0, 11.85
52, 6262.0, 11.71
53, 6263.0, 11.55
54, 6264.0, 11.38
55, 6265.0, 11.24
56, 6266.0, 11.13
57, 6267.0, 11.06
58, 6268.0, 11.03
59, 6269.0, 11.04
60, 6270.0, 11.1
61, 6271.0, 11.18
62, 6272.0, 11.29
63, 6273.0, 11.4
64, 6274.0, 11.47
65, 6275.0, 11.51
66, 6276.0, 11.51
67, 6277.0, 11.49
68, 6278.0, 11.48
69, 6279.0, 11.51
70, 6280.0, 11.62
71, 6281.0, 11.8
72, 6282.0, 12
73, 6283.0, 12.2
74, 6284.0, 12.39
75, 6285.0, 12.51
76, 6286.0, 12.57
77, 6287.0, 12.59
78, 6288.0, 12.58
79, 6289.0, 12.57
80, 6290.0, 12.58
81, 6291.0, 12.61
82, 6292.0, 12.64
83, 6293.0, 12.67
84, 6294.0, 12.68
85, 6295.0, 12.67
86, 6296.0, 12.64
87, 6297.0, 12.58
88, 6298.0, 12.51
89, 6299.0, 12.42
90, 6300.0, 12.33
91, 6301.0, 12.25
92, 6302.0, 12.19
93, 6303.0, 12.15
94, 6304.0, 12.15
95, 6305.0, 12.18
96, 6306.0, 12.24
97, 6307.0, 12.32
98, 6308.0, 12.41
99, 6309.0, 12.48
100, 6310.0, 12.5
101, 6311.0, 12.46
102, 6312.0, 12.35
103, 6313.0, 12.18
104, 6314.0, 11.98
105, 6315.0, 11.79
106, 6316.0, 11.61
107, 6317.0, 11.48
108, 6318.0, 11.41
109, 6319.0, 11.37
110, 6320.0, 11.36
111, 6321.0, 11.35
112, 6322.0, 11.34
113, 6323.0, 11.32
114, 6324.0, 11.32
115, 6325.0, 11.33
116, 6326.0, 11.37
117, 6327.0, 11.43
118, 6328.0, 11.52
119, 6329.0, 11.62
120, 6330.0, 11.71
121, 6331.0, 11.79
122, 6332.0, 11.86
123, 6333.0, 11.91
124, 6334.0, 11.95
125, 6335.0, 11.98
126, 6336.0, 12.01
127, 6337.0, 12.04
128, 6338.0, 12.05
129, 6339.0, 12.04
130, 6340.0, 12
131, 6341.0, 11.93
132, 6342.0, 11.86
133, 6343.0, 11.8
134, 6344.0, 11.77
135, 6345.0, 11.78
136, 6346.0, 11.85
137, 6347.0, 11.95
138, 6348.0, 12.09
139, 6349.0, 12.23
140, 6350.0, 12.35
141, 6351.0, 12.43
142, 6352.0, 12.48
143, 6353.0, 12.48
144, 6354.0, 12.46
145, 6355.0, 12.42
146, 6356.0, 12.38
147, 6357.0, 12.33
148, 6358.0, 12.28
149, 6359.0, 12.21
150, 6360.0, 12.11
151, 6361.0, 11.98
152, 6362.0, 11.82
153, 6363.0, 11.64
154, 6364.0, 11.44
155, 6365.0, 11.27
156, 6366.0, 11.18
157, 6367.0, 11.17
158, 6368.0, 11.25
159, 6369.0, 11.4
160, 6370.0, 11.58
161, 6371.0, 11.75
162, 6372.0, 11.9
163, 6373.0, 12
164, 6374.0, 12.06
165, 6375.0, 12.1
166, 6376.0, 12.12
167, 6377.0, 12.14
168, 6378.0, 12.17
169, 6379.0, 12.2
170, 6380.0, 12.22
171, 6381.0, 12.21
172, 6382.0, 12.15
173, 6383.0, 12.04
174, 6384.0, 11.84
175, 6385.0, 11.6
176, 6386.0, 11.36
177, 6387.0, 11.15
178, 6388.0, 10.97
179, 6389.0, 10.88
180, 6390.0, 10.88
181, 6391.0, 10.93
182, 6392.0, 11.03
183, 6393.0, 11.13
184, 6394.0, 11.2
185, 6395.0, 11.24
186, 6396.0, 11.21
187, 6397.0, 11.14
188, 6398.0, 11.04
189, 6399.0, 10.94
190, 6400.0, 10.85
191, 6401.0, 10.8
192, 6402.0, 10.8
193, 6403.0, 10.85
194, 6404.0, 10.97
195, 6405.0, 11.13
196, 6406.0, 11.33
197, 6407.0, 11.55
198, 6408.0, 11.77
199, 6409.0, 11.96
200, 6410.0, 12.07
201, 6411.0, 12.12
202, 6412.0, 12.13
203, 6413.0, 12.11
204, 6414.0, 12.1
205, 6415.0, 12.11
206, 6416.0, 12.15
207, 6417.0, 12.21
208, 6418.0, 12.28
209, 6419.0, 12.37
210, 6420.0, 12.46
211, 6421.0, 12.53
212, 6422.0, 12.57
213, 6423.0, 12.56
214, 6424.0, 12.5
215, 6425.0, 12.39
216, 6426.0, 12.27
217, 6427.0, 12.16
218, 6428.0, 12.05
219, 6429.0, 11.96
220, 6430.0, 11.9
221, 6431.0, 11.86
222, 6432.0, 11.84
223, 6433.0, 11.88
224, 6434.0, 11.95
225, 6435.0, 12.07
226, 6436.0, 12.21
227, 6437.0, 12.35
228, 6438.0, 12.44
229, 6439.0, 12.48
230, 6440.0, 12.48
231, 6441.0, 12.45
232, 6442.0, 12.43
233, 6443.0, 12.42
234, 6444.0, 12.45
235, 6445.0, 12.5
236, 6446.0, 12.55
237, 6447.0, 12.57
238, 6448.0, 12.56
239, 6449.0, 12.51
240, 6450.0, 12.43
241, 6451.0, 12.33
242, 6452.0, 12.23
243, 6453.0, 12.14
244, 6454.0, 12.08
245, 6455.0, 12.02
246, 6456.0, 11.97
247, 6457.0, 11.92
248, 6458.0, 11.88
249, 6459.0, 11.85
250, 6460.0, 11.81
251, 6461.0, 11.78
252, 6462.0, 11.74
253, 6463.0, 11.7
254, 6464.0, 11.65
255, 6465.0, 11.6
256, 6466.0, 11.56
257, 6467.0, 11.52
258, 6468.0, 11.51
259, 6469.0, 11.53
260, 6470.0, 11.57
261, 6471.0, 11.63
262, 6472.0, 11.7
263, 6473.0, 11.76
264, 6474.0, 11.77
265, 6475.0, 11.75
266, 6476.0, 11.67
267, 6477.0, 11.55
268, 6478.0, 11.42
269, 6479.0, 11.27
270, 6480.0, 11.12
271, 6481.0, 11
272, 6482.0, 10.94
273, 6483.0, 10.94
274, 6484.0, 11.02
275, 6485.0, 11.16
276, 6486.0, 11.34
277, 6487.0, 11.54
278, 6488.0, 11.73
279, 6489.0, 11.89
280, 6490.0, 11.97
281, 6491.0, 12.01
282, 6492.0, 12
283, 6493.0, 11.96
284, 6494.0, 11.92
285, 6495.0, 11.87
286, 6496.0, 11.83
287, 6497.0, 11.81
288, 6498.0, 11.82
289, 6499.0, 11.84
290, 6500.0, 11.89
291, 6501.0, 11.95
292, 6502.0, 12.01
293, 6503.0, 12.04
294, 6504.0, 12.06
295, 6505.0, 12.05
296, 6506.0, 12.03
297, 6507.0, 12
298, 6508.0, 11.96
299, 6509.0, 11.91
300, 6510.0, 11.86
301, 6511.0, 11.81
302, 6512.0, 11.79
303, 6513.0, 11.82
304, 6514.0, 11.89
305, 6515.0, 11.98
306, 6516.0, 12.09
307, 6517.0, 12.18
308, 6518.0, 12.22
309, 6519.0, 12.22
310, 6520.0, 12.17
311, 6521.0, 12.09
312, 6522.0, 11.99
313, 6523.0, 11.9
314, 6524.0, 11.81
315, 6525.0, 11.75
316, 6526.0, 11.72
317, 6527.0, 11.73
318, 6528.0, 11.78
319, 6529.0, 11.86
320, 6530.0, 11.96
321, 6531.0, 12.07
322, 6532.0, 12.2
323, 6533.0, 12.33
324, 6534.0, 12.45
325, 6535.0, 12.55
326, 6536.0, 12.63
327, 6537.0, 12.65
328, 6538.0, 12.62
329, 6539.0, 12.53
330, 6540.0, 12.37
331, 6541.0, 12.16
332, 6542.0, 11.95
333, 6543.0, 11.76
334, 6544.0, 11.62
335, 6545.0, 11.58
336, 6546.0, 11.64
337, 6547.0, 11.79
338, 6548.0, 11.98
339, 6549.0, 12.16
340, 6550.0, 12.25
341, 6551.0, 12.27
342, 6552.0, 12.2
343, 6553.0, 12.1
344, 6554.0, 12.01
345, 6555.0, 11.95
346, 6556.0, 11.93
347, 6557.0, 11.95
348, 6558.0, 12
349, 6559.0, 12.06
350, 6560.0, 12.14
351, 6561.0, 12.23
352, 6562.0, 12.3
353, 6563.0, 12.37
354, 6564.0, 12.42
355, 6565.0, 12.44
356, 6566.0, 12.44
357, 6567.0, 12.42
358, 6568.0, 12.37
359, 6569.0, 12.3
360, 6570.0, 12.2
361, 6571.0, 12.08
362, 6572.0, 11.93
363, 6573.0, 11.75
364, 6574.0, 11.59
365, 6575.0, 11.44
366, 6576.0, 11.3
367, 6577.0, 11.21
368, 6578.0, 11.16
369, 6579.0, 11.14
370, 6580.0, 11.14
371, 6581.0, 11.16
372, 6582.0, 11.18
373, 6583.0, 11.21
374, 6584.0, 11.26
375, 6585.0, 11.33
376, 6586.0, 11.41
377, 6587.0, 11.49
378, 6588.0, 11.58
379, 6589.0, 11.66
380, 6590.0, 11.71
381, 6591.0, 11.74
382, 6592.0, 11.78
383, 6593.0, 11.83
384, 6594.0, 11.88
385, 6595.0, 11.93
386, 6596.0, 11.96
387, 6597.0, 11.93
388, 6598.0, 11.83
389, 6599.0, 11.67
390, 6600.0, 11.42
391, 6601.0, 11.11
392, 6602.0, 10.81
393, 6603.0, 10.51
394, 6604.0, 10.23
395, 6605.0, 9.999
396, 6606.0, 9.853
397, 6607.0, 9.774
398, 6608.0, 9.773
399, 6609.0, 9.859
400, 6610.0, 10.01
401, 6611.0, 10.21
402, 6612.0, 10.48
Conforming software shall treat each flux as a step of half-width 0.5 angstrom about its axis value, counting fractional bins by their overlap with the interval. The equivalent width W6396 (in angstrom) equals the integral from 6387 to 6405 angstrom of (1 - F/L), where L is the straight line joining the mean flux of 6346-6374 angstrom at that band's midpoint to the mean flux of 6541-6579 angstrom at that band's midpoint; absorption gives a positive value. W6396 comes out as 1.4 angstrom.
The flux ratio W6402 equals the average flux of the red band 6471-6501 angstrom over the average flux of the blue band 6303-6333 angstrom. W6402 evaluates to 0.98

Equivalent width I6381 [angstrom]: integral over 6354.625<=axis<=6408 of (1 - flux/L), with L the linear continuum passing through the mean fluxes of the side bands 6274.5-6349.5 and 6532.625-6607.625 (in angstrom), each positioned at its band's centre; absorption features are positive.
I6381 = 1.7 angstrom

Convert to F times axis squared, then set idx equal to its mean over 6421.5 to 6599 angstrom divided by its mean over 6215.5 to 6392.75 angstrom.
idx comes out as 1.07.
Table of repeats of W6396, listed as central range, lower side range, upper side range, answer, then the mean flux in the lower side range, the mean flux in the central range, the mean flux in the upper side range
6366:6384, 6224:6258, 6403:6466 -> 0.2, 11.9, 11.9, 12.1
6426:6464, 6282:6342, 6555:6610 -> -1.2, 12.1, 12.2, 11.5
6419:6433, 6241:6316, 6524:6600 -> -0.4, 11.9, 12.2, 11.9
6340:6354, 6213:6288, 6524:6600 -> -0.3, 11.8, 12.1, 11.9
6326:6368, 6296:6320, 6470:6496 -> 0.3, 12.1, 11.9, 11.6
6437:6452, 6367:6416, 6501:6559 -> -0.9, 11.6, 12.5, 12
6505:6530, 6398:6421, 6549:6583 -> -0.2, 11.7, 11.9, 11.9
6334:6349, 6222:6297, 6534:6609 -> -0.1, 11.9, 11.9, 11.7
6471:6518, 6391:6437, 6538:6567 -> 0.9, 11.8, 11.7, 12.1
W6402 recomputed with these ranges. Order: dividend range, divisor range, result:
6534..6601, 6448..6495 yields 1.02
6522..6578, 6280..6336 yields 1.00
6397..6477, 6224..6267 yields 1.01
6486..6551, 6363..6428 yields 1.03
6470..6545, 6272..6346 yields 0.99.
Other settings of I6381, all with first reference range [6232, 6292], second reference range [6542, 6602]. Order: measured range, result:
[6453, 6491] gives 0.61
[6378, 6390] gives 0.11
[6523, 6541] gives -0.57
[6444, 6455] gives -0.55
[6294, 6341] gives -0.73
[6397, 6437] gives -0.26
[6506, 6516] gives -0.10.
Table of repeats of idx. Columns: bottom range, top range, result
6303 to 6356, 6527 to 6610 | 1.06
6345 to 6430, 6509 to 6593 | 1.06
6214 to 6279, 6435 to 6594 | 1.10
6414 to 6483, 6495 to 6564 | 1.03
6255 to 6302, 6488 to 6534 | 1.08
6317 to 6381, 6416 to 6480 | 1.05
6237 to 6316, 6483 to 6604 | 1.08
